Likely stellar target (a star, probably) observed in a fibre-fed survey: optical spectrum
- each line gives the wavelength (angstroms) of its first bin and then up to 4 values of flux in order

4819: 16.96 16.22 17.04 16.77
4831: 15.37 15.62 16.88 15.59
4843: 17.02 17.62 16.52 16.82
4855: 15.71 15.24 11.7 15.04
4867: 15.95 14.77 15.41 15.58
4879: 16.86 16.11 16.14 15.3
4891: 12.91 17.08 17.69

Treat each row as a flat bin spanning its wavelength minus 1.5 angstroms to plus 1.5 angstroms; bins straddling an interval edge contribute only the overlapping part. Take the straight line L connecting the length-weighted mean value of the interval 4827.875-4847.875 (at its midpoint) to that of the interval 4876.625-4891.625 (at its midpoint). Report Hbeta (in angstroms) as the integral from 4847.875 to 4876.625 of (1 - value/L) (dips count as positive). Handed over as 1.3 angstroms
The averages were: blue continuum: 16.4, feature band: 15.2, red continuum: 15.6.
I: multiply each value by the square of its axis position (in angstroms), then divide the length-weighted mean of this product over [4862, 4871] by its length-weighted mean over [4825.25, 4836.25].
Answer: 1.0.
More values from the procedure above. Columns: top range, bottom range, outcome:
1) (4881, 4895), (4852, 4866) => 1.06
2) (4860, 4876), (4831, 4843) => 0.93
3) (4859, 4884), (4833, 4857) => 0.93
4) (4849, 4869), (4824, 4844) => 0.94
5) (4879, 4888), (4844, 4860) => 1.00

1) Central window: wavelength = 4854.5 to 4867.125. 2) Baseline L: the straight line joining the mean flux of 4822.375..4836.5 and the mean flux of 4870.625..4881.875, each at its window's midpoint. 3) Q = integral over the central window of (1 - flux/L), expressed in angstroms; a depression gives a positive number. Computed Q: 1.2 angstroms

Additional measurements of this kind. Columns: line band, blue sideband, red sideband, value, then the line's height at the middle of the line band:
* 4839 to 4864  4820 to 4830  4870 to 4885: 0.8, 16.3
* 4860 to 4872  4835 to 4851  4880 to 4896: 1.2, 16.1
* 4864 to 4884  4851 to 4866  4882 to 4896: -0.7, 15.2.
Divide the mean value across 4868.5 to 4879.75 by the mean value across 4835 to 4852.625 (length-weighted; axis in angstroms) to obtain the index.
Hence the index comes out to 0.93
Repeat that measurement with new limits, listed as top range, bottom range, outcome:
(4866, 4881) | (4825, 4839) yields 0.97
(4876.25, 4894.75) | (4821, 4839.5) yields 0.96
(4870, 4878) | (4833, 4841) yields 0.96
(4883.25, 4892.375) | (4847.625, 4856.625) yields 0.91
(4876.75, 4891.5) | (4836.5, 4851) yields 0.94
